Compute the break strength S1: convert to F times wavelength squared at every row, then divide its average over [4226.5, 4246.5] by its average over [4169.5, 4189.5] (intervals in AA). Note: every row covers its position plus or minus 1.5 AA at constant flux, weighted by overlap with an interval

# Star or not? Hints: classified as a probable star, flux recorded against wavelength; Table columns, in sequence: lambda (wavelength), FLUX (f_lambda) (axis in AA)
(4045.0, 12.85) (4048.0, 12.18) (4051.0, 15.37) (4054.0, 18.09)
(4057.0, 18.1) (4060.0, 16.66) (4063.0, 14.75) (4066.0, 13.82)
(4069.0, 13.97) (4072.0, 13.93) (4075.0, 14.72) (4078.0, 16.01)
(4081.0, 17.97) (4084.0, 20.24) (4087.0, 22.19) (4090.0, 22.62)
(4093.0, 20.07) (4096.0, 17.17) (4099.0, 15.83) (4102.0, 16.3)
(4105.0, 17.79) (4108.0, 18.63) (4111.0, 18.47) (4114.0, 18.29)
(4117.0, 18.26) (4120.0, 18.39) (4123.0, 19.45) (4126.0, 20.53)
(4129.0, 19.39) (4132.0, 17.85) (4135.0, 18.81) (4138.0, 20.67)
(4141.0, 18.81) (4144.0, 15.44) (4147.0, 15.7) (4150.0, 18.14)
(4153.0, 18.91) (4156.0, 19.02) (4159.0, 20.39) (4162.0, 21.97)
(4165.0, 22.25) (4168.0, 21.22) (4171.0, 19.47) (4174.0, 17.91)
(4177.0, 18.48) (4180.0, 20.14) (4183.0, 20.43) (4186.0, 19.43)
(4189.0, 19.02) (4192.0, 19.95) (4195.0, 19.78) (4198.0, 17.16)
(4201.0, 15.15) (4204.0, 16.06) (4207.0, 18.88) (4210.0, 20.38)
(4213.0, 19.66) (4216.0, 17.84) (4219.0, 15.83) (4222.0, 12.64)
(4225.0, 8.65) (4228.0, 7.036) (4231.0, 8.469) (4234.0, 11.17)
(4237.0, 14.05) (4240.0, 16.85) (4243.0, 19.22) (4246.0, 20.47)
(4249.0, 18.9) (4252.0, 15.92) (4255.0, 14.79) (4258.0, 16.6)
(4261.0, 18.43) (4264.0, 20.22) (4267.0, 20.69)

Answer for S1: 0.72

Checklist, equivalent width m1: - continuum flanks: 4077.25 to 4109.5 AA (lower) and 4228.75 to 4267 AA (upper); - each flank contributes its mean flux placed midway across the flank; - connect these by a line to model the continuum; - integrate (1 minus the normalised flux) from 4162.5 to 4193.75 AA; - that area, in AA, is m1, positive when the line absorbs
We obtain -4.6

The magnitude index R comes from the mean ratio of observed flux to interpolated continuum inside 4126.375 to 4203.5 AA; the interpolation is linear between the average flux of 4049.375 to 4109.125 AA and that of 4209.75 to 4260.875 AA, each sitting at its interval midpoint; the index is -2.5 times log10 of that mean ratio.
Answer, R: -0.18 mag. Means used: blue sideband 17.2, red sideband 15.2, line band 19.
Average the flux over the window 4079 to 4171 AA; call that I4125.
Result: 19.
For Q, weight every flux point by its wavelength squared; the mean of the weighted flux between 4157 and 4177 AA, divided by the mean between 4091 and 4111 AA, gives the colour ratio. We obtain 1.2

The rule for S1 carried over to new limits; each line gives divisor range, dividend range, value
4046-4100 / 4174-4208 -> 1.17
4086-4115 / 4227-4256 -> 0.85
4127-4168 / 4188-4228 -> 0.89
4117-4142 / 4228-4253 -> 0.83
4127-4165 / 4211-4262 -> 0.83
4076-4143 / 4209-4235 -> 0.76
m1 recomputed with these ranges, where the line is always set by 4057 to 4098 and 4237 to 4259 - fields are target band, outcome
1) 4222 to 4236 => 6.38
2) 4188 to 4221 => -1.44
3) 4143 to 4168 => -2.75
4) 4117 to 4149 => -2.24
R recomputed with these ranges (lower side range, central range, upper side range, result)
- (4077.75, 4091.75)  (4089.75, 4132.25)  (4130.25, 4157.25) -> 0.04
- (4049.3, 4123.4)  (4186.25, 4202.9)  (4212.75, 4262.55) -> -0.16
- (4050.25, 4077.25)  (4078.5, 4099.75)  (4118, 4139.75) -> -0.15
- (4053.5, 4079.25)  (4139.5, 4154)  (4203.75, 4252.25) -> -0.13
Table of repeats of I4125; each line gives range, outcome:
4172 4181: 18.8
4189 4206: 17.8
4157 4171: 21.2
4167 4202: 19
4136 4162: 18.6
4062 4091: 17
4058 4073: 14.8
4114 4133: 19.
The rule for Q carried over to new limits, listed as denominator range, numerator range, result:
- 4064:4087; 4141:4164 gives 1.19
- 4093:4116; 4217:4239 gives 0.68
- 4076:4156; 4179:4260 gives 0.93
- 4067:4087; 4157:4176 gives 1.29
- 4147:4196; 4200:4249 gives 0.80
